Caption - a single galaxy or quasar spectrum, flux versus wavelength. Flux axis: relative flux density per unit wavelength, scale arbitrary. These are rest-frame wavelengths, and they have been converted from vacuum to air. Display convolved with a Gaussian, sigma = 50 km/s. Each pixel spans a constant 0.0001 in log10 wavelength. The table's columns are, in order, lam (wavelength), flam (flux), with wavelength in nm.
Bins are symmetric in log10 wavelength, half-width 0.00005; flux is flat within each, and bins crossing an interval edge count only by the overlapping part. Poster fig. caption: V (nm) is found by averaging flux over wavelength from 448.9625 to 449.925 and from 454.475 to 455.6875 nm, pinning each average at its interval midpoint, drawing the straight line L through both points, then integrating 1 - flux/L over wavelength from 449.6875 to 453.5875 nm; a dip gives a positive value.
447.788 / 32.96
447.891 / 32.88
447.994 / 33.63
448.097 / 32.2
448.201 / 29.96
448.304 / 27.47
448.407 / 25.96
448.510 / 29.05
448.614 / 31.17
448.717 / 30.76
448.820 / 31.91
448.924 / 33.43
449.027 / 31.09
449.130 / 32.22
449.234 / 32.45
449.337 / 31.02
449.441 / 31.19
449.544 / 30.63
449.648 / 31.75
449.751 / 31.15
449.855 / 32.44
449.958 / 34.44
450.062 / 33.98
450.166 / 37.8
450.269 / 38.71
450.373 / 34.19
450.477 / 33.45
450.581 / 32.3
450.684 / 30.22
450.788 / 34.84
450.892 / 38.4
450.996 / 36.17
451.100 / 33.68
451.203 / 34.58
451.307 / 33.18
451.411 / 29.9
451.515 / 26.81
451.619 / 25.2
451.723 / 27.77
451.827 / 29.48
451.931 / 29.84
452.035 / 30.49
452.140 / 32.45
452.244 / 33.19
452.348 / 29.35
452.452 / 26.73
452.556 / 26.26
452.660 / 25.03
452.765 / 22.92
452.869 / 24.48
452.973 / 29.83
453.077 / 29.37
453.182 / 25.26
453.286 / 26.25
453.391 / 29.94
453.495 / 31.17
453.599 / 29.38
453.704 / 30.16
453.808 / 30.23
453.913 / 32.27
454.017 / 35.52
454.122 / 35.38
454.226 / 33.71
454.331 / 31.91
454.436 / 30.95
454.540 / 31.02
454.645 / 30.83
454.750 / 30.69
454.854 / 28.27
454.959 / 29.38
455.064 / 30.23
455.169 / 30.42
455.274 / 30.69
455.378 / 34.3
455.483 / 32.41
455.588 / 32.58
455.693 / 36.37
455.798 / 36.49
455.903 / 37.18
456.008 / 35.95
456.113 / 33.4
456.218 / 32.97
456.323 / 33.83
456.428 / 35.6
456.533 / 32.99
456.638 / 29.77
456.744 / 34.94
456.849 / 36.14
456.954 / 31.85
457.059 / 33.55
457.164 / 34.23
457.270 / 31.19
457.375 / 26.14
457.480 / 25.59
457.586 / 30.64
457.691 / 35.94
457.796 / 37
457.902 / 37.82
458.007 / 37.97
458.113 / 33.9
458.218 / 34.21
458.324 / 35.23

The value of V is 0.08 nm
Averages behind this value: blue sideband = 31.7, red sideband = 31.2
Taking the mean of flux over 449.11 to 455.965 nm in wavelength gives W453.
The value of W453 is 31.4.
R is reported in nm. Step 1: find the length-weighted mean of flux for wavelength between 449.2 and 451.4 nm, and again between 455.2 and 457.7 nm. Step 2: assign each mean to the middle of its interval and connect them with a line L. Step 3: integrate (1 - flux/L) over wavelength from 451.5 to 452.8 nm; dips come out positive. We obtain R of 0.20 nm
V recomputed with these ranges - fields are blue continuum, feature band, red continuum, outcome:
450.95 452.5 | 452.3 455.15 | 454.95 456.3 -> 0.225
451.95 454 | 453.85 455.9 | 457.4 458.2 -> -0.106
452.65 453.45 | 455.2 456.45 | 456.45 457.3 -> -0.111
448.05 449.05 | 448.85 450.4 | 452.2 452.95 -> -0.197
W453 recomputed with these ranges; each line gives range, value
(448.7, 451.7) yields 32.7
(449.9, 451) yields 34.9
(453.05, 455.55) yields 30.8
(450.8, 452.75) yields 30.4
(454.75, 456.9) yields 33.1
